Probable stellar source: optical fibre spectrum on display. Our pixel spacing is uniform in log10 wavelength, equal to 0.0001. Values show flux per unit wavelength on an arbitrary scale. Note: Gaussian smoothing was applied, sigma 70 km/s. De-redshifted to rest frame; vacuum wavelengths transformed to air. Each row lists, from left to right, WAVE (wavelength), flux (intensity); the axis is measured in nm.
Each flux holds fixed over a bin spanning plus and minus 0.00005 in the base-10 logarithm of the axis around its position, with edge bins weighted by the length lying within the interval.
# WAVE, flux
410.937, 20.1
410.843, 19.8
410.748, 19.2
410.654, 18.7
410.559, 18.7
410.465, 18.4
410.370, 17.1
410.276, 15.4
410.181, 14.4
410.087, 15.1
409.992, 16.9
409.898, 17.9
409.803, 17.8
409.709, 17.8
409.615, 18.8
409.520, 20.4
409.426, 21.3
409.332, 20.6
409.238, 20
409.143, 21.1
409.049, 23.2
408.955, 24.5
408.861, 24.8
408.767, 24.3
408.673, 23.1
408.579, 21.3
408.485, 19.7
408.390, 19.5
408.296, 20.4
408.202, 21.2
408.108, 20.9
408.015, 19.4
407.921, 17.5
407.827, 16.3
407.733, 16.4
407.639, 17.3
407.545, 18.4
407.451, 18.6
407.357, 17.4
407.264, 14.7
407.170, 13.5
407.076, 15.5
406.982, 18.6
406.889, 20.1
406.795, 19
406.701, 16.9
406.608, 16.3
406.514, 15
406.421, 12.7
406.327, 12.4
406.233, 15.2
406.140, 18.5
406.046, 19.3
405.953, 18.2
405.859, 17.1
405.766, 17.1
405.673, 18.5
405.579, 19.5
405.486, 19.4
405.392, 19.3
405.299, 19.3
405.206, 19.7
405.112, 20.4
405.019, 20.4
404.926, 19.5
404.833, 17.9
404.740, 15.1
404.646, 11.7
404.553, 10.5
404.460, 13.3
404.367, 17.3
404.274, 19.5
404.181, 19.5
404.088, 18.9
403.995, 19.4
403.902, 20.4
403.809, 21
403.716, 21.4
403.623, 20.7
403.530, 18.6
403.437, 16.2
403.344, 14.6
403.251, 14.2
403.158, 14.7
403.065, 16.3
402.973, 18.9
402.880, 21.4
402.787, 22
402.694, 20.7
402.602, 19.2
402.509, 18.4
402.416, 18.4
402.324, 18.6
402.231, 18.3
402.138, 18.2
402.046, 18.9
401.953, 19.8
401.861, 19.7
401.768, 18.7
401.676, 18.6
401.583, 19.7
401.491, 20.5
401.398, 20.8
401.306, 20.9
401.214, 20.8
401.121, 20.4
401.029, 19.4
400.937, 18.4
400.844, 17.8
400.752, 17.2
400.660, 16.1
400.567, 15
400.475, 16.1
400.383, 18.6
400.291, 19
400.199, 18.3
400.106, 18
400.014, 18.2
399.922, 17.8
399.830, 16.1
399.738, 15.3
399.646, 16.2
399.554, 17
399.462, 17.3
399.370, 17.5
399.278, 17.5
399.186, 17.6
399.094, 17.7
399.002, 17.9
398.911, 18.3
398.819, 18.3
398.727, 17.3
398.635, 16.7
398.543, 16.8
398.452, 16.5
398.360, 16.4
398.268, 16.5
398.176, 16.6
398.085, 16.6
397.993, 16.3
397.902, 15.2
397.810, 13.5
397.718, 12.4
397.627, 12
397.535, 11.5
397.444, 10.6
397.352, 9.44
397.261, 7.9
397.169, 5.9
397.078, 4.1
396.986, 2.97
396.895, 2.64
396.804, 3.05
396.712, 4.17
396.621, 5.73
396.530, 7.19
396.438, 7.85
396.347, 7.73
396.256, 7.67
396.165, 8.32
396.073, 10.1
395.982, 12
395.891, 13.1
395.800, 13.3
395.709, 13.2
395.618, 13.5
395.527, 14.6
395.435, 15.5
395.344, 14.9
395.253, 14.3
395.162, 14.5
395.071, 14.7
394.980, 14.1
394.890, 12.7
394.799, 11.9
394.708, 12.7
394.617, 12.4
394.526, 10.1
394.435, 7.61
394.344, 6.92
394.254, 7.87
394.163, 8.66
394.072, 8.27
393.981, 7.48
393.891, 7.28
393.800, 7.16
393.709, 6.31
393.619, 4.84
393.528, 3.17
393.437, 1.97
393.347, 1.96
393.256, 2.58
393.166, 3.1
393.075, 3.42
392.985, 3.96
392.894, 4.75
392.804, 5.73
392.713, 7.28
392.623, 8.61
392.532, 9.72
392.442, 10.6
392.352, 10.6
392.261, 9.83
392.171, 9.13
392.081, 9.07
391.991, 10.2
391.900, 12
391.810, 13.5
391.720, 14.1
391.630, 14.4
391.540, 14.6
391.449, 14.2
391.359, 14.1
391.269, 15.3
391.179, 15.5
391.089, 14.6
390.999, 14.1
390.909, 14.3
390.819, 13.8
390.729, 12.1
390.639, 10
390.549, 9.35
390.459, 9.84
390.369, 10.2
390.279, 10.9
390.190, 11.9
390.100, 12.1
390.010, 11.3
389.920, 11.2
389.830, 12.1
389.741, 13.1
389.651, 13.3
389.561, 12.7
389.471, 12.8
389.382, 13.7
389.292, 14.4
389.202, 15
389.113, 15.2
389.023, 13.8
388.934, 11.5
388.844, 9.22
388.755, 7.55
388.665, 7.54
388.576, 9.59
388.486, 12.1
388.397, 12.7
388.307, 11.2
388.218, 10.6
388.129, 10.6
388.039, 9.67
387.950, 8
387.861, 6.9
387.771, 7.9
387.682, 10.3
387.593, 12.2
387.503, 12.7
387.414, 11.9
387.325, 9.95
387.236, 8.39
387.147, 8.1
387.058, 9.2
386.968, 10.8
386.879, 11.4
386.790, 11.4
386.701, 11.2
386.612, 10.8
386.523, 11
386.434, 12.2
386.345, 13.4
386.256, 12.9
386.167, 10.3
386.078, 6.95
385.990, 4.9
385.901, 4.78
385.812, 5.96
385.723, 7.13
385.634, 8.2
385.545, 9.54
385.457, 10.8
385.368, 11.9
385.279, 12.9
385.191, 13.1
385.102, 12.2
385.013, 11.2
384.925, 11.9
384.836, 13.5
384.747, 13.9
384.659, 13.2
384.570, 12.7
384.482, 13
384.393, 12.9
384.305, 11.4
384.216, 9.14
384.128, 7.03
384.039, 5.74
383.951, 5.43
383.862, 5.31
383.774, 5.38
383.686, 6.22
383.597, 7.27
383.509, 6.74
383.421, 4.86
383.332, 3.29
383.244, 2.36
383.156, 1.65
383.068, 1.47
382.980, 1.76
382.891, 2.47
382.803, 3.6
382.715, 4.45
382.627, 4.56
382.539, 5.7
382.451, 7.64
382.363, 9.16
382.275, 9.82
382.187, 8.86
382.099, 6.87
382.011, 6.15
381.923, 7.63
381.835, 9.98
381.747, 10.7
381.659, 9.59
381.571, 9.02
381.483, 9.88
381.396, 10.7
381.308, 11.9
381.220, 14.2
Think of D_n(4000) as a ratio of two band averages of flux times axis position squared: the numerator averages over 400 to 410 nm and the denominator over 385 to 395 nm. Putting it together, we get 2.0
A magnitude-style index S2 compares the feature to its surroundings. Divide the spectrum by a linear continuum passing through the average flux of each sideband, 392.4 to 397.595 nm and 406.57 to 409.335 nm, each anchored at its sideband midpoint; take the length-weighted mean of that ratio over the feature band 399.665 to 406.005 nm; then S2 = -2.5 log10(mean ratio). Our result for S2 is -0.22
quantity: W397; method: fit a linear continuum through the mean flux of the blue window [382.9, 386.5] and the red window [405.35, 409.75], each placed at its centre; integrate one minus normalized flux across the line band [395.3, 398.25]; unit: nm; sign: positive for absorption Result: 0.76 nm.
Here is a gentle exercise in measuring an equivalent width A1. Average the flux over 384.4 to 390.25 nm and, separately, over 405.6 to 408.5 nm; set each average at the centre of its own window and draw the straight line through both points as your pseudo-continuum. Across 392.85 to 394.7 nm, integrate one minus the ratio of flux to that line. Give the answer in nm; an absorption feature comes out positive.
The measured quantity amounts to 0.99 nm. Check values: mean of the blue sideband 11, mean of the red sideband 17.5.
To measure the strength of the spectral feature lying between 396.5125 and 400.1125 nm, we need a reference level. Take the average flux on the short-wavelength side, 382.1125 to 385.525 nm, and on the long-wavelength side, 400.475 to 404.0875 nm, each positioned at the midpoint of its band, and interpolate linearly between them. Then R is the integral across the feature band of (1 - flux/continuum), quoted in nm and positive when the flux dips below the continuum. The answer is 0.68 nm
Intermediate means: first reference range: 8.02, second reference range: 18.8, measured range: 13.5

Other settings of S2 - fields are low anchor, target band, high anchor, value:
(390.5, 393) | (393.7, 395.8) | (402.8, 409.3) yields 0.14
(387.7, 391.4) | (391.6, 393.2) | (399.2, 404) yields 0.43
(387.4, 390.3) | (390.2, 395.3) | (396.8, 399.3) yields 0.23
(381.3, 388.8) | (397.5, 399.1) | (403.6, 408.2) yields -0.10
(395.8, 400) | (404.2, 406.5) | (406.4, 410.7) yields -0.02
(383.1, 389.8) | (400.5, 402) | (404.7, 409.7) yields -0.16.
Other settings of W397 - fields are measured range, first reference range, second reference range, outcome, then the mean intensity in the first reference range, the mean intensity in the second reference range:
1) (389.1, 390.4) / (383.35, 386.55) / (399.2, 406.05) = -0.08 nm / 9.53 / 18.2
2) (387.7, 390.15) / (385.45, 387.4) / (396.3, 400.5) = -0.21 nm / 9.53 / 13.6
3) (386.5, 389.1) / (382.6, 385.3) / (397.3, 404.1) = -0.09 nm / 7.75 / 17.6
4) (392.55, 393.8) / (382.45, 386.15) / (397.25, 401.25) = 0.80 nm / 7.74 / 16.4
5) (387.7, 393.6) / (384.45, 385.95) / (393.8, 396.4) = 0.33 nm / 10.9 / 11.2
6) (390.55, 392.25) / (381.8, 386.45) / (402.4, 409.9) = -0.20 nm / 8.12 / 18.5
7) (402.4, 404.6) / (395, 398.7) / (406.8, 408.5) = -0.38 nm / 11.4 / 18.1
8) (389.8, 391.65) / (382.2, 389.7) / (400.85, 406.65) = -0.14 nm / 9.38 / 18.2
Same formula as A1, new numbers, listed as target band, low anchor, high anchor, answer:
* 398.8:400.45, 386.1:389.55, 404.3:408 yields -0.30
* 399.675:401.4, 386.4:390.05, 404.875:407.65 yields -0.28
